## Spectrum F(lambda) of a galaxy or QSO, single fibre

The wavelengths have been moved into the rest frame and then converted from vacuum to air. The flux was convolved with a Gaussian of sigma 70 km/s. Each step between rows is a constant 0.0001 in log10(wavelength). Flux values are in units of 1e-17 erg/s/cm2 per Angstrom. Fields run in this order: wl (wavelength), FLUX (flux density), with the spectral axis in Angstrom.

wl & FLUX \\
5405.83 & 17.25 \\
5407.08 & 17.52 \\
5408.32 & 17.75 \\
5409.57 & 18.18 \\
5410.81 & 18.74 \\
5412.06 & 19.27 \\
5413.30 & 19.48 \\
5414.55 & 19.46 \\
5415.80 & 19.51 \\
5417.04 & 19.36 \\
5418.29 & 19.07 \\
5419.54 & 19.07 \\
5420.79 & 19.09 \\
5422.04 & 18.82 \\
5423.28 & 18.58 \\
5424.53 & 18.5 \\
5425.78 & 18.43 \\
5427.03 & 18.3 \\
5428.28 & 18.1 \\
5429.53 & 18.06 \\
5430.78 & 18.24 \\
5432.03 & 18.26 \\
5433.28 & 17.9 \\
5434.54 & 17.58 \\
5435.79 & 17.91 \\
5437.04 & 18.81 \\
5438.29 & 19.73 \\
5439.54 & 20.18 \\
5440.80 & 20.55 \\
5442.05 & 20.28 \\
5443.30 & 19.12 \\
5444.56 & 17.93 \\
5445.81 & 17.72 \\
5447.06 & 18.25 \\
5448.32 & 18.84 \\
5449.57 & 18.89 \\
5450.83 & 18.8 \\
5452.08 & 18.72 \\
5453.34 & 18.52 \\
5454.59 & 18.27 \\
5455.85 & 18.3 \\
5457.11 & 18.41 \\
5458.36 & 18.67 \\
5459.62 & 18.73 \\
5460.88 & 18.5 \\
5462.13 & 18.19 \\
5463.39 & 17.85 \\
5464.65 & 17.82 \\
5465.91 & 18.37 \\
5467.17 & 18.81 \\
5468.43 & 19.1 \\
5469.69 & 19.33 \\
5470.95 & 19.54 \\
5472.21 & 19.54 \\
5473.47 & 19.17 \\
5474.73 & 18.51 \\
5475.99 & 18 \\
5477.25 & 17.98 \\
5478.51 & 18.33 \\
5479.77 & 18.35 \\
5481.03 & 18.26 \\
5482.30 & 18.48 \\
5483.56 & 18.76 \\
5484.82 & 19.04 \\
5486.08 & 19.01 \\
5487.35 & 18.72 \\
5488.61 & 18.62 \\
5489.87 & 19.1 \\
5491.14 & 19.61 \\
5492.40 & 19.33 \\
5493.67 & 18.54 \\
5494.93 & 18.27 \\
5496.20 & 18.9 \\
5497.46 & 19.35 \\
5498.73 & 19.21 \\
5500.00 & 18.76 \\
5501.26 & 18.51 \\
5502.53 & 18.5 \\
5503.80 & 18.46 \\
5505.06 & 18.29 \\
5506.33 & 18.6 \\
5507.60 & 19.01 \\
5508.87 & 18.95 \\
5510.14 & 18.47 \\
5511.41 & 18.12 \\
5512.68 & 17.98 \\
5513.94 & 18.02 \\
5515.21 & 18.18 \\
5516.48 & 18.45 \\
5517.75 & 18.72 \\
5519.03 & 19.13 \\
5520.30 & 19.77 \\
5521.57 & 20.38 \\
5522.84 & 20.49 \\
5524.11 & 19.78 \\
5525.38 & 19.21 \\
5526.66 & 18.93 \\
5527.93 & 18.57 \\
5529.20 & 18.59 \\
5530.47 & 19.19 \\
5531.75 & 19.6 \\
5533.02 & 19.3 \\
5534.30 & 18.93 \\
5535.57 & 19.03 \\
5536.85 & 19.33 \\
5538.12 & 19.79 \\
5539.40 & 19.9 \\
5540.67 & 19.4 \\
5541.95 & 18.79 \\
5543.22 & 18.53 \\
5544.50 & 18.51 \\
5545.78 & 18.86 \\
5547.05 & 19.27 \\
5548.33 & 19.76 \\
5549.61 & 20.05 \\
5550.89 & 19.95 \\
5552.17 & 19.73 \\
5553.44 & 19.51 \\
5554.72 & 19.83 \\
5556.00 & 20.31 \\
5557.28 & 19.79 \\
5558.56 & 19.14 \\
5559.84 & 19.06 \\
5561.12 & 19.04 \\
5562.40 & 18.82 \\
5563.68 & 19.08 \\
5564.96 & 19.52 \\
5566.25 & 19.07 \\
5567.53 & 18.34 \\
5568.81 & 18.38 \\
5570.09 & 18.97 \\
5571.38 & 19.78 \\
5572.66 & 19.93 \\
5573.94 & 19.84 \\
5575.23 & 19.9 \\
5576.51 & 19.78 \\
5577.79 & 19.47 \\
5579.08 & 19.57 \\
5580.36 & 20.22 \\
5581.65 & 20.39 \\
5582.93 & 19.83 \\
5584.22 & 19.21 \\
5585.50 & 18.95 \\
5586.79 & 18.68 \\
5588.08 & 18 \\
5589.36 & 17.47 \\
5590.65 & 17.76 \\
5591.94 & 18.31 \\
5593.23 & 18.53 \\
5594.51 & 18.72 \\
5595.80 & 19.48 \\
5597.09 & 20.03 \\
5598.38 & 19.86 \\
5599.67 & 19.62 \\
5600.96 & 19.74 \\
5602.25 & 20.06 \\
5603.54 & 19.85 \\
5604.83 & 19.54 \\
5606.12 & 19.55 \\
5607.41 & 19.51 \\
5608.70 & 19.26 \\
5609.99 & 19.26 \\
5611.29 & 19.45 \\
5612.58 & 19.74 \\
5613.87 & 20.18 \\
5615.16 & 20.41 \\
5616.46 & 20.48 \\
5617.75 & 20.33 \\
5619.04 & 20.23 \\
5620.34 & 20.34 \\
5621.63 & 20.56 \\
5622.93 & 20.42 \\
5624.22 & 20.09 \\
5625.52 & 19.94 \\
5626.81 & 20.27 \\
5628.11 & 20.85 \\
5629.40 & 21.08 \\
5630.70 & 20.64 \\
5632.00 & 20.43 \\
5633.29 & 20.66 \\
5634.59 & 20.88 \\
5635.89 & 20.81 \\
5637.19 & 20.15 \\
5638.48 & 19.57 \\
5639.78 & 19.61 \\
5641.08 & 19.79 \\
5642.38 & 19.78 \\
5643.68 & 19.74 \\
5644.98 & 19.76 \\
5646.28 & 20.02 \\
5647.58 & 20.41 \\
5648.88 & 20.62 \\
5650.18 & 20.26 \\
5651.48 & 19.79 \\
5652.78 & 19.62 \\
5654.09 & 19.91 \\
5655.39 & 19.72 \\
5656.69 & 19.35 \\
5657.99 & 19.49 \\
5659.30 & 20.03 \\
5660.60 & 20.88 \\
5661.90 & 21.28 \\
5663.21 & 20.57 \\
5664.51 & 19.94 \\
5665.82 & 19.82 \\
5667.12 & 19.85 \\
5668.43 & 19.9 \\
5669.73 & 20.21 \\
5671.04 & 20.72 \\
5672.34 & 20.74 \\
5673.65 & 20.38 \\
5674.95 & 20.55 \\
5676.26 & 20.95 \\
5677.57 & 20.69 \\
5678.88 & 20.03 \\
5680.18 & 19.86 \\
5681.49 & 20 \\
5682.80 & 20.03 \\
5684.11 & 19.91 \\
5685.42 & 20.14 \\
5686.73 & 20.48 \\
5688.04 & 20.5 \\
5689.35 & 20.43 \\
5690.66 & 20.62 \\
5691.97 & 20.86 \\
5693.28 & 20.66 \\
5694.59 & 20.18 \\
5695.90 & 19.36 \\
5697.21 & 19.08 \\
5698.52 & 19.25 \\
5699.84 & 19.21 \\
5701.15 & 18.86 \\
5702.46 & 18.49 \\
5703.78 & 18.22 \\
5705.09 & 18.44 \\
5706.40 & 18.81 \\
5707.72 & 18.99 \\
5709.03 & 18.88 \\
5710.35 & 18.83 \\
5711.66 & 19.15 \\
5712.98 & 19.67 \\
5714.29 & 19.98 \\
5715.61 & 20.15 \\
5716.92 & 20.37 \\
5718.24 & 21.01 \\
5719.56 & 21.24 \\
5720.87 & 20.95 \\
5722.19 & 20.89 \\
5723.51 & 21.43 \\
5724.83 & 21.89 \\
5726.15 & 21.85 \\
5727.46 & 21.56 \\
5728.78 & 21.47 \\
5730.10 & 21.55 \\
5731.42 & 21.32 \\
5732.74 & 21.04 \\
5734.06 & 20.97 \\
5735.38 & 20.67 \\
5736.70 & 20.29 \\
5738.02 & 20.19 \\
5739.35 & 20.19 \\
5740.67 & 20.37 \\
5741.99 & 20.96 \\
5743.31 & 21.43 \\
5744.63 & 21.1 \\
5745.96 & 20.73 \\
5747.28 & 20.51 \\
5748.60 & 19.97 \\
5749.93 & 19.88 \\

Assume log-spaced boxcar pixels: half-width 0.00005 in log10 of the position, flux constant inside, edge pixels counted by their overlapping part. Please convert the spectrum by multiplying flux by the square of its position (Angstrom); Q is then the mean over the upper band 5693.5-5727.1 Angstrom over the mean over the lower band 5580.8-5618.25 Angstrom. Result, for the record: 1.06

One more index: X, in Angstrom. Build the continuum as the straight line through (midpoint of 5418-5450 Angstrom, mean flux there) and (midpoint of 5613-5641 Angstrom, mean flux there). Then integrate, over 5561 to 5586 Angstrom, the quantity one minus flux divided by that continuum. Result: 0.6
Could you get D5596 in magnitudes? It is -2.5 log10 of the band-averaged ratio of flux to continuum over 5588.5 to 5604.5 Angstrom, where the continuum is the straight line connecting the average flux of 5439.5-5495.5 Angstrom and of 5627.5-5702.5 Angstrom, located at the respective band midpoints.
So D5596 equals 0.030 mag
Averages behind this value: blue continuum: 18.7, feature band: 19.1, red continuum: 20.1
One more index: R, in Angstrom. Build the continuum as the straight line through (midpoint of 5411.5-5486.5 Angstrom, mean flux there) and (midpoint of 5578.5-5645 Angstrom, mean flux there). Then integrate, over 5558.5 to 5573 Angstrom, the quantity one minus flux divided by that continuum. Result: 0.29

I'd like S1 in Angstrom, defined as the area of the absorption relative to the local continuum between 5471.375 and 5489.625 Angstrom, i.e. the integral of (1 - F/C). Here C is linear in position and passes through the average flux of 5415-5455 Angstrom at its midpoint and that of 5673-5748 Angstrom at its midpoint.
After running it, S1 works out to 0.33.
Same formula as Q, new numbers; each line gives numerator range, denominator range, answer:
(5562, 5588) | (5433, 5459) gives 1.08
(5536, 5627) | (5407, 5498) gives 1.09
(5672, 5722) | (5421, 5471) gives 1.17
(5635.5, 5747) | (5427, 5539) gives 1.16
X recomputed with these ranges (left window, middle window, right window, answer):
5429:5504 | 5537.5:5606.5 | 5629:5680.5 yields 0.77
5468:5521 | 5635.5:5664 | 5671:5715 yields -0.72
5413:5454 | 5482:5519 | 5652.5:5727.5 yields 0.82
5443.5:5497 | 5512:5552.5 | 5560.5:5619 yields -0.35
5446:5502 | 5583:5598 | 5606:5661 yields 0.76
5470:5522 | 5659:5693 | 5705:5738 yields -0.38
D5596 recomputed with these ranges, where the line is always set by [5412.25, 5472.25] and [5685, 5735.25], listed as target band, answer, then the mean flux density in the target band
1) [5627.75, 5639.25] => -0.042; 20.6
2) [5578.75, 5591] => 0.027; 19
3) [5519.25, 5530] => -0.016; 19.5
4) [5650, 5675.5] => -0.012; 20.1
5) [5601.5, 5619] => -0.010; 19.8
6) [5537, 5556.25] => -0.009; 19.5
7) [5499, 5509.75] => 0.025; 18.6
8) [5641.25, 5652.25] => -0.010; 20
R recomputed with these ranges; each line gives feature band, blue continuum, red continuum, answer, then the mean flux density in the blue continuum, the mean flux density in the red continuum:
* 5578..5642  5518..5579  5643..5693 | 0.14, 19.4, 20.2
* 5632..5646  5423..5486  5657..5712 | -0.32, 18.6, 19.9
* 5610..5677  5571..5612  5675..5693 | -0.99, 19.4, 20.4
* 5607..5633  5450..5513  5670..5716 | -1.04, 18.7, 19.8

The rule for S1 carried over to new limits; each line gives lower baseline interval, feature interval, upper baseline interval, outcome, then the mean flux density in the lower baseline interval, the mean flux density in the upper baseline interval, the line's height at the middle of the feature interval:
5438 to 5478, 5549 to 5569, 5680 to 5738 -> 0.0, 18.8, 20.2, 19.3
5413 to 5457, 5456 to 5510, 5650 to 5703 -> 0.9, 18.7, 20.1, 19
